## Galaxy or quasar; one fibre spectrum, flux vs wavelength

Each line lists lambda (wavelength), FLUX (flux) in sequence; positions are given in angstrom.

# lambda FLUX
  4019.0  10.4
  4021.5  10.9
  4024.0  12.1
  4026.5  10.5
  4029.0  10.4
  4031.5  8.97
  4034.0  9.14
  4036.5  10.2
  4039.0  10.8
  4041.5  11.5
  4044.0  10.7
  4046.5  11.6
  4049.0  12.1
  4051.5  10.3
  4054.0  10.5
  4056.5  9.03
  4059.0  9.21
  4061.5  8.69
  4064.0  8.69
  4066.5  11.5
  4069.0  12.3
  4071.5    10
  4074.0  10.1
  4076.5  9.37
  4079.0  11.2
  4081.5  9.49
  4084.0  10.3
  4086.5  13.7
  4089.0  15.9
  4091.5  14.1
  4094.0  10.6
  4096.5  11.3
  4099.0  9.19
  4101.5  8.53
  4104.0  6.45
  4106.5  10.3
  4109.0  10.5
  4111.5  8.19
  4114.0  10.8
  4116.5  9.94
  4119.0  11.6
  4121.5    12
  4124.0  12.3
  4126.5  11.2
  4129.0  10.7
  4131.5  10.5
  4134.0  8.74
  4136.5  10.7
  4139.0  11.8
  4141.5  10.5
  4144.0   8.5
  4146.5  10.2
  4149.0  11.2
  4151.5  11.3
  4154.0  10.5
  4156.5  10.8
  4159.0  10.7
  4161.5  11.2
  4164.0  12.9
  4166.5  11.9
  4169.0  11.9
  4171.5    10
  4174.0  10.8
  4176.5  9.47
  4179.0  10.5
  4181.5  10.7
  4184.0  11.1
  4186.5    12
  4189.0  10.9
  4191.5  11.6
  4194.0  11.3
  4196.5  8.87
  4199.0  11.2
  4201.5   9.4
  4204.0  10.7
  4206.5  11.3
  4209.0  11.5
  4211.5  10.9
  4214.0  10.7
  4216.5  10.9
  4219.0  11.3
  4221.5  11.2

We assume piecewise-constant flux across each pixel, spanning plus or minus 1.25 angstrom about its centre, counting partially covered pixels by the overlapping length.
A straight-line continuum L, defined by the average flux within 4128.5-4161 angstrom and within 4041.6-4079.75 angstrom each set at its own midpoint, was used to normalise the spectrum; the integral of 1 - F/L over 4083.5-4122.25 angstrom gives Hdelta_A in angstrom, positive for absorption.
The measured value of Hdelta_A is -1.5 angstrom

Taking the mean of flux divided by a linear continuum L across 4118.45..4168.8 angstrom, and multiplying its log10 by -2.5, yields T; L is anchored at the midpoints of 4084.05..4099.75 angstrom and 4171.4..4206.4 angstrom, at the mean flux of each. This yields 0.05 mag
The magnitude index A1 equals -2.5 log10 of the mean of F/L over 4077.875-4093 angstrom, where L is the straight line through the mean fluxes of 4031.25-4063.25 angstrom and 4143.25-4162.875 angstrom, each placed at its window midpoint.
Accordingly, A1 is -0.20 mag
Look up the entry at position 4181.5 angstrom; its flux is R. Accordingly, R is 10.7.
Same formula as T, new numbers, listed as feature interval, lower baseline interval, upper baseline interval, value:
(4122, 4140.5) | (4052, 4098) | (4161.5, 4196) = 0.011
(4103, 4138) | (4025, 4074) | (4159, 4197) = 0.042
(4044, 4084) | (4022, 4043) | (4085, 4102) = 0.098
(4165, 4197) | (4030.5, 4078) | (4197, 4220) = -0.020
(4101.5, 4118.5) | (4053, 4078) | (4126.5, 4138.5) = 0.092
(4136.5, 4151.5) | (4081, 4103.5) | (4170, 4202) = 0.043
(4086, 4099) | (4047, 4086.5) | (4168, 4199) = -0.216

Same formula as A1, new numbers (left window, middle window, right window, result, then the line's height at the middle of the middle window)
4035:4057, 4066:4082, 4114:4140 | 0.03 mag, 10.8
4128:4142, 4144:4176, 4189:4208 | -0.04 mag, 10.6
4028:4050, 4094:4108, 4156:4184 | 0.16 mag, 10.8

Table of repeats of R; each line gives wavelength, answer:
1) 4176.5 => 9.47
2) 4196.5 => 8.87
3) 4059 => 9.21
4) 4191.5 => 11.6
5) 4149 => 11.2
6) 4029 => 10.4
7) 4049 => 12.1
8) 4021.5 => 10.9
